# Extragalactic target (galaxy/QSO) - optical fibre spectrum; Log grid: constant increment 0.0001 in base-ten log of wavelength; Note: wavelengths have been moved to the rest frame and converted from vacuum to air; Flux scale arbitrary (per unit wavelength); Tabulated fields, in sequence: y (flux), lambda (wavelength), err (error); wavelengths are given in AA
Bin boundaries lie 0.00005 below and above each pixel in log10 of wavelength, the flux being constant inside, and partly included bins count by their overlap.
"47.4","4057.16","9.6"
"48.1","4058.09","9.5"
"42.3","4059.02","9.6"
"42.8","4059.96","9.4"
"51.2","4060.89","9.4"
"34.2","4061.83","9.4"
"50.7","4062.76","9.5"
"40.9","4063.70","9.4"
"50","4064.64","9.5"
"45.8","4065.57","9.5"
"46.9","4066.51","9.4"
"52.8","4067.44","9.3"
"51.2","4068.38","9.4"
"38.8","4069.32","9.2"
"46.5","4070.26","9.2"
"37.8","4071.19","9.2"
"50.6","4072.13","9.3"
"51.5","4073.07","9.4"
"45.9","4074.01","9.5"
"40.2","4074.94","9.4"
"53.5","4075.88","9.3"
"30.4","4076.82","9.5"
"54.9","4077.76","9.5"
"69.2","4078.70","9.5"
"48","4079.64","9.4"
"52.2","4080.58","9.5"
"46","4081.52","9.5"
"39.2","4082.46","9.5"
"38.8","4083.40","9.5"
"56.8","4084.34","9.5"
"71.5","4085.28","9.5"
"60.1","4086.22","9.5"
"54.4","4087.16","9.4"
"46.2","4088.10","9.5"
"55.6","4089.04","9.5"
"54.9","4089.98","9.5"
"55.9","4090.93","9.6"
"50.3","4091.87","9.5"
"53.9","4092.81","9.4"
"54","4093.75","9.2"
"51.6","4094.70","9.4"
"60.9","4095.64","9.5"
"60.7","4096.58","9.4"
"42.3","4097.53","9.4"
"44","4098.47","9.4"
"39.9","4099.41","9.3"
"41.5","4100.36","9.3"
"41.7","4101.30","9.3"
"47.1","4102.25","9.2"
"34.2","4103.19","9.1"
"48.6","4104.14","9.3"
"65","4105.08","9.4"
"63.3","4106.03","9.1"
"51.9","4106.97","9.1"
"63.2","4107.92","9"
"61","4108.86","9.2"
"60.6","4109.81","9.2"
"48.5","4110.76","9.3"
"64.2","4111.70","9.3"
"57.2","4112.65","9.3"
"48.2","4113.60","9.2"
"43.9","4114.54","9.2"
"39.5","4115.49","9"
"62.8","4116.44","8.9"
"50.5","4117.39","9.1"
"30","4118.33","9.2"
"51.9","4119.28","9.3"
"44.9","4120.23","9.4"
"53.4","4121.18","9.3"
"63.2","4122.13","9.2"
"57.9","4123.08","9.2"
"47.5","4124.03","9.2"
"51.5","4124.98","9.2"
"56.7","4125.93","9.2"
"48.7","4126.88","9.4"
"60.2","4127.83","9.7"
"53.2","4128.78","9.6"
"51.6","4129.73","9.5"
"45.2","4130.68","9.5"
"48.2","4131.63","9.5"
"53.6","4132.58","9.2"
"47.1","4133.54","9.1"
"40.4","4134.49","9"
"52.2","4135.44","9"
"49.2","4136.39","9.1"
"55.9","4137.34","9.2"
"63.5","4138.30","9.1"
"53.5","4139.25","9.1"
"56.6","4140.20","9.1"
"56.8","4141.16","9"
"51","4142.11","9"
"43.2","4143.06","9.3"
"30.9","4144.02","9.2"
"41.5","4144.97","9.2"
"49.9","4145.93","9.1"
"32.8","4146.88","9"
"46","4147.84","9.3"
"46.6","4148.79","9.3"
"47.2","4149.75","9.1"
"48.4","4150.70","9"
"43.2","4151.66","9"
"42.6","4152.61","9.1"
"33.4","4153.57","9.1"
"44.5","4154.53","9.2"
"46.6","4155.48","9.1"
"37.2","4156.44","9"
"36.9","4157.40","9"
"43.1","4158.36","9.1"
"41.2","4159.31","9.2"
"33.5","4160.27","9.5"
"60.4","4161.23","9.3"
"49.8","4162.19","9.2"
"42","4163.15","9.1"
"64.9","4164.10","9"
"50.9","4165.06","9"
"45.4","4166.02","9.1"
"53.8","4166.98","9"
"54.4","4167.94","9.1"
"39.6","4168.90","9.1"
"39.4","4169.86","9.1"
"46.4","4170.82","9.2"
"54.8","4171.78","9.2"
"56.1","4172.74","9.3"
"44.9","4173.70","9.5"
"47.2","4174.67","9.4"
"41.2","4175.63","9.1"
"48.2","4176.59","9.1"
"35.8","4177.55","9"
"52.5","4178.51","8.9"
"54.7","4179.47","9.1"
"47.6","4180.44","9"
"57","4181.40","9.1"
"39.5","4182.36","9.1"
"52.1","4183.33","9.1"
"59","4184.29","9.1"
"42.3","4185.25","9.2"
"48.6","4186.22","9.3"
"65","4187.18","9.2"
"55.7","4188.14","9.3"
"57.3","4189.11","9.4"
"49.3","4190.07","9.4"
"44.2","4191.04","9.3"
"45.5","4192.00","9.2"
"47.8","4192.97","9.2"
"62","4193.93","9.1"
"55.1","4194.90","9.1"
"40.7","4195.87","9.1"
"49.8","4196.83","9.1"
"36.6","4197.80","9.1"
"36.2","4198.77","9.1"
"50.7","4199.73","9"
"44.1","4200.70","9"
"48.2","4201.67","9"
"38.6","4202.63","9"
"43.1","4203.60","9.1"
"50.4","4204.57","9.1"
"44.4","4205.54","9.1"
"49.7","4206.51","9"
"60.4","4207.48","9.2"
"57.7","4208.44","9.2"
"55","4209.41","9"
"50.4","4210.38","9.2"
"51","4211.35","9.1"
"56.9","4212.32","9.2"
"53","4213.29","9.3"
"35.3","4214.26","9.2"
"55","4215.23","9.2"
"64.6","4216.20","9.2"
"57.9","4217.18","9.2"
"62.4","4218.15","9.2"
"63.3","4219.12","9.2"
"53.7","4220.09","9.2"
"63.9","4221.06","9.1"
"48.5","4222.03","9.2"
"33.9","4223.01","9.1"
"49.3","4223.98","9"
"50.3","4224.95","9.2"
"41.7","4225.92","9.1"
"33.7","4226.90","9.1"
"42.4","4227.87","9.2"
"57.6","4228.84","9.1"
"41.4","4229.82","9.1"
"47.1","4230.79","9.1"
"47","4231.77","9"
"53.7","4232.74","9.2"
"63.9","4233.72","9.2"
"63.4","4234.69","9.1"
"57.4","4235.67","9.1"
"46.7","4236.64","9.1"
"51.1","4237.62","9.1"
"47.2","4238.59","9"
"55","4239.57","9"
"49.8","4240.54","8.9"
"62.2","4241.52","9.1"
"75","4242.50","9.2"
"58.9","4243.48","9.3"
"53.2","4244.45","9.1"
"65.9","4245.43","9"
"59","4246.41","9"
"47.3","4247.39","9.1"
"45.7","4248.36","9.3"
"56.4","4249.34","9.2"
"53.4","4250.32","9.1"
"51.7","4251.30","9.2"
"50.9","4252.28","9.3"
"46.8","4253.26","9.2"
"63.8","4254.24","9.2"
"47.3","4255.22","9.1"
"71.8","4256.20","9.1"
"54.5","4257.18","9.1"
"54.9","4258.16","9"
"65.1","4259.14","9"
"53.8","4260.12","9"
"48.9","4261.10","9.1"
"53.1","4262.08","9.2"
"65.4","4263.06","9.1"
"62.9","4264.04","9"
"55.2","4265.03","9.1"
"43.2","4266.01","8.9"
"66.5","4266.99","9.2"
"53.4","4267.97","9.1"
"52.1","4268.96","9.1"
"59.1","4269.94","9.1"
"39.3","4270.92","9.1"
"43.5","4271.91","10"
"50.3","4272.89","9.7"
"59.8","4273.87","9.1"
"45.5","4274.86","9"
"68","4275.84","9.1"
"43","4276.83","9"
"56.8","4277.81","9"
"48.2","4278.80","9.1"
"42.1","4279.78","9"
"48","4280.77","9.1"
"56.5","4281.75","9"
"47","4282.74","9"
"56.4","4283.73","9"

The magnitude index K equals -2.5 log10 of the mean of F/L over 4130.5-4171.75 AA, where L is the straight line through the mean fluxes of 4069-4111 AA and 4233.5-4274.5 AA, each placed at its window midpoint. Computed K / 0.12 mag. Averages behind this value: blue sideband 50.8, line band 46.8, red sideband 55.3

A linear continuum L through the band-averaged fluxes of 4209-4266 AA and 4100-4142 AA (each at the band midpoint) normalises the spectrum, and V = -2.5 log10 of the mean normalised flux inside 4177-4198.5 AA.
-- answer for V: 0.069 mag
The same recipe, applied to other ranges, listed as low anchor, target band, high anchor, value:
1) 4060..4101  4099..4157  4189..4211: -0.01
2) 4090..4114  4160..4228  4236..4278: 0.09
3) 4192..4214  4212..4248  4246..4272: -0.03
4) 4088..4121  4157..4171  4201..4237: 0.10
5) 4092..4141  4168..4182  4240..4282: 0.11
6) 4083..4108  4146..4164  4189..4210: 0.14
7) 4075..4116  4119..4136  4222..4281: 0.01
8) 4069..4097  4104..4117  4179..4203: -0.10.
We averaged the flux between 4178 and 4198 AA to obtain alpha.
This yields 50.8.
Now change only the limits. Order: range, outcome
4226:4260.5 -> 54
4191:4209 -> 47.8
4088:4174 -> 49.4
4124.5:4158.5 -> 47.5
